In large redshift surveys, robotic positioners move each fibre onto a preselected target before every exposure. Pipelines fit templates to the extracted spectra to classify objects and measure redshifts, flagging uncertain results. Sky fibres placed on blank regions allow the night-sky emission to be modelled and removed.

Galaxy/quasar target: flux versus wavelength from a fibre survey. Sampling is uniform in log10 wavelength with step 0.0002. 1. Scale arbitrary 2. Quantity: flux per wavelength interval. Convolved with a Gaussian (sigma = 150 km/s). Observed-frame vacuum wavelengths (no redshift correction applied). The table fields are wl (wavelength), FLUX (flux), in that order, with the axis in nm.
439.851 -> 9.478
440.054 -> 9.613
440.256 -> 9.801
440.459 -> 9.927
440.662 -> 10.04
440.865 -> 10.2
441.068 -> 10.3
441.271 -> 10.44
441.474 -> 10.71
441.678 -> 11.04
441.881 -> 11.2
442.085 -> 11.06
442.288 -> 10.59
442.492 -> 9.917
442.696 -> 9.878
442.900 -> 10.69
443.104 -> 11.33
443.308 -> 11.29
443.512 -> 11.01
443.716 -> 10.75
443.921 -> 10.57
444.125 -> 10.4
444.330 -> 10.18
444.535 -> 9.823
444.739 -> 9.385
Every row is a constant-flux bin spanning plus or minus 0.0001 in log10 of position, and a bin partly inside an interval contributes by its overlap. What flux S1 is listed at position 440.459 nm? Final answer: 9.927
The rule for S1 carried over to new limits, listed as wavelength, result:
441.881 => 11.2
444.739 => 9.385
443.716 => 10.75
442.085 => 11.06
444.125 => 10.4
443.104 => 11.33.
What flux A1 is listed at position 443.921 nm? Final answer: 10.57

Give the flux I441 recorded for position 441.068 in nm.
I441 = 10.3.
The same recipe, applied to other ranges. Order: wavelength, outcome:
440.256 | 9.801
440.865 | 10.2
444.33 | 10.18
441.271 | 10.44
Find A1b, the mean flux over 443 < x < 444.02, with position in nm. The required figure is 11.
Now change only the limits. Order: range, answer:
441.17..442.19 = 10.9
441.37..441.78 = 10.9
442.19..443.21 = 10.5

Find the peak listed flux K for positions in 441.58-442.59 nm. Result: 11.2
